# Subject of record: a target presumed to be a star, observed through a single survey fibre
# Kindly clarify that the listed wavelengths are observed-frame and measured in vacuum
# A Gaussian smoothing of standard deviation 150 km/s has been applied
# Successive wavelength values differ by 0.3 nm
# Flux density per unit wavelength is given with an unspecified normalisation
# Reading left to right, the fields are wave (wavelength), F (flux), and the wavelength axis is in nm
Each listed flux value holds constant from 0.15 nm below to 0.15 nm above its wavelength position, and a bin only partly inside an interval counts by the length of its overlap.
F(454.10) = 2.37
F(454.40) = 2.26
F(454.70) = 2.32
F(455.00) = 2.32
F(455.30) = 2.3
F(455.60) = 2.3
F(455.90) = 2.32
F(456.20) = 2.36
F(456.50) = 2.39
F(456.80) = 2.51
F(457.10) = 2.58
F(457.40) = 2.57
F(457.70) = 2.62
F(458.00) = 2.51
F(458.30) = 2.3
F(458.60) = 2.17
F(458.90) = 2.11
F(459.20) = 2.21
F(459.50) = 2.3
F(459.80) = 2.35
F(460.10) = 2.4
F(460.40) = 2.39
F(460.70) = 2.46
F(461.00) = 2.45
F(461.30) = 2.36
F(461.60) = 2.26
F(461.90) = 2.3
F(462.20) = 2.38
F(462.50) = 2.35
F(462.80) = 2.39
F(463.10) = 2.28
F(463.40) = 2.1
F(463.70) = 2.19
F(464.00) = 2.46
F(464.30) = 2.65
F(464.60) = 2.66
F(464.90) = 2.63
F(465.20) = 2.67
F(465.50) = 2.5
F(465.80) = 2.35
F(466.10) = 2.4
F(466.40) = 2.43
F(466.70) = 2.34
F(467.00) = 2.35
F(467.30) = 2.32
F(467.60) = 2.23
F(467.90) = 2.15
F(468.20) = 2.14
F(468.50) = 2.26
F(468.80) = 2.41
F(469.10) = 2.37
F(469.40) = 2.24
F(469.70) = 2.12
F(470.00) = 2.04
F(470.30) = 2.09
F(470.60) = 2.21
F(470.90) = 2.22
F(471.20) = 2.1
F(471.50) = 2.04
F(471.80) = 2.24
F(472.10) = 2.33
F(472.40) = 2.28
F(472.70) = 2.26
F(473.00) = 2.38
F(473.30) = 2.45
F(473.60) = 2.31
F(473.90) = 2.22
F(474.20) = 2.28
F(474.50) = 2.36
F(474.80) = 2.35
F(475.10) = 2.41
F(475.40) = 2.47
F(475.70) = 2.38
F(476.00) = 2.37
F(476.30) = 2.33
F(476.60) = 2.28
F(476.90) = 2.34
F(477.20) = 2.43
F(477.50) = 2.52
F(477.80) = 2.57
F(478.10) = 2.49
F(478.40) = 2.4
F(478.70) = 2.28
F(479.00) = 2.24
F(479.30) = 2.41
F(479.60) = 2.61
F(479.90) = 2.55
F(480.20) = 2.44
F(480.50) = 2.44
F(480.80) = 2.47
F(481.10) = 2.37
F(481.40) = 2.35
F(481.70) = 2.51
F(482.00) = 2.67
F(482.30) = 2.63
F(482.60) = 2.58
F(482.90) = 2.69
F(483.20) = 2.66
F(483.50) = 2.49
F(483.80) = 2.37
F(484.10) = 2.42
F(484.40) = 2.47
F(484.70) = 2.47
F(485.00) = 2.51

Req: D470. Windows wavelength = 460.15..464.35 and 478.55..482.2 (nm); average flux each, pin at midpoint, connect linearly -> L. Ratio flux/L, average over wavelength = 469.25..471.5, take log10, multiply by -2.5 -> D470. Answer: 0.12 mag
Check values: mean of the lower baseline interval 2.35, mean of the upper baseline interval 2.45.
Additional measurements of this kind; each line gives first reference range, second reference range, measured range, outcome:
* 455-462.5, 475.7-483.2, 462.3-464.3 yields 0.03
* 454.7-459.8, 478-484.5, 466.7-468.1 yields 0.07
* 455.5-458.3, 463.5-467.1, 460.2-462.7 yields 0.04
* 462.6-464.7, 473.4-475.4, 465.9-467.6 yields 0.01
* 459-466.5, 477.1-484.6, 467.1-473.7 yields 0.09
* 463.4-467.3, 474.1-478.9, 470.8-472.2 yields 0.11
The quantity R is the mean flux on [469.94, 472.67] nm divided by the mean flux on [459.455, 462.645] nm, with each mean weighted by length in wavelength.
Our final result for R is 0.92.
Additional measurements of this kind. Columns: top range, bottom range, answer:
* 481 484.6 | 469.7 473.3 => 1.14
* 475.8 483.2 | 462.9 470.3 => 1.05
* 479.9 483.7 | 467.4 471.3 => 1.15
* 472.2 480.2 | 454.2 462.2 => 1.01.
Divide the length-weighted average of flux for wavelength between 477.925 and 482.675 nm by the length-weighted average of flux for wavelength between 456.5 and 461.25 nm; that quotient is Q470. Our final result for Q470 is 1.0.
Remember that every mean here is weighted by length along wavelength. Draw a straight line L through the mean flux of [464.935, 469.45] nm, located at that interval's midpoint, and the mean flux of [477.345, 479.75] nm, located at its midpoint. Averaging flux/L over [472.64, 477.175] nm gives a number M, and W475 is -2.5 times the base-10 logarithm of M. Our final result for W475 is 0.03 mag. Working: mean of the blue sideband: 2.35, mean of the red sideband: 2.44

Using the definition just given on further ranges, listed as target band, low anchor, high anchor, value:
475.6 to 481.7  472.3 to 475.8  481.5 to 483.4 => 0.033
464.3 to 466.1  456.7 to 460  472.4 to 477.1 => -0.083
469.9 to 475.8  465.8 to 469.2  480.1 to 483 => 0.054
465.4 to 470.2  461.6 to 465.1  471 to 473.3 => 0.017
